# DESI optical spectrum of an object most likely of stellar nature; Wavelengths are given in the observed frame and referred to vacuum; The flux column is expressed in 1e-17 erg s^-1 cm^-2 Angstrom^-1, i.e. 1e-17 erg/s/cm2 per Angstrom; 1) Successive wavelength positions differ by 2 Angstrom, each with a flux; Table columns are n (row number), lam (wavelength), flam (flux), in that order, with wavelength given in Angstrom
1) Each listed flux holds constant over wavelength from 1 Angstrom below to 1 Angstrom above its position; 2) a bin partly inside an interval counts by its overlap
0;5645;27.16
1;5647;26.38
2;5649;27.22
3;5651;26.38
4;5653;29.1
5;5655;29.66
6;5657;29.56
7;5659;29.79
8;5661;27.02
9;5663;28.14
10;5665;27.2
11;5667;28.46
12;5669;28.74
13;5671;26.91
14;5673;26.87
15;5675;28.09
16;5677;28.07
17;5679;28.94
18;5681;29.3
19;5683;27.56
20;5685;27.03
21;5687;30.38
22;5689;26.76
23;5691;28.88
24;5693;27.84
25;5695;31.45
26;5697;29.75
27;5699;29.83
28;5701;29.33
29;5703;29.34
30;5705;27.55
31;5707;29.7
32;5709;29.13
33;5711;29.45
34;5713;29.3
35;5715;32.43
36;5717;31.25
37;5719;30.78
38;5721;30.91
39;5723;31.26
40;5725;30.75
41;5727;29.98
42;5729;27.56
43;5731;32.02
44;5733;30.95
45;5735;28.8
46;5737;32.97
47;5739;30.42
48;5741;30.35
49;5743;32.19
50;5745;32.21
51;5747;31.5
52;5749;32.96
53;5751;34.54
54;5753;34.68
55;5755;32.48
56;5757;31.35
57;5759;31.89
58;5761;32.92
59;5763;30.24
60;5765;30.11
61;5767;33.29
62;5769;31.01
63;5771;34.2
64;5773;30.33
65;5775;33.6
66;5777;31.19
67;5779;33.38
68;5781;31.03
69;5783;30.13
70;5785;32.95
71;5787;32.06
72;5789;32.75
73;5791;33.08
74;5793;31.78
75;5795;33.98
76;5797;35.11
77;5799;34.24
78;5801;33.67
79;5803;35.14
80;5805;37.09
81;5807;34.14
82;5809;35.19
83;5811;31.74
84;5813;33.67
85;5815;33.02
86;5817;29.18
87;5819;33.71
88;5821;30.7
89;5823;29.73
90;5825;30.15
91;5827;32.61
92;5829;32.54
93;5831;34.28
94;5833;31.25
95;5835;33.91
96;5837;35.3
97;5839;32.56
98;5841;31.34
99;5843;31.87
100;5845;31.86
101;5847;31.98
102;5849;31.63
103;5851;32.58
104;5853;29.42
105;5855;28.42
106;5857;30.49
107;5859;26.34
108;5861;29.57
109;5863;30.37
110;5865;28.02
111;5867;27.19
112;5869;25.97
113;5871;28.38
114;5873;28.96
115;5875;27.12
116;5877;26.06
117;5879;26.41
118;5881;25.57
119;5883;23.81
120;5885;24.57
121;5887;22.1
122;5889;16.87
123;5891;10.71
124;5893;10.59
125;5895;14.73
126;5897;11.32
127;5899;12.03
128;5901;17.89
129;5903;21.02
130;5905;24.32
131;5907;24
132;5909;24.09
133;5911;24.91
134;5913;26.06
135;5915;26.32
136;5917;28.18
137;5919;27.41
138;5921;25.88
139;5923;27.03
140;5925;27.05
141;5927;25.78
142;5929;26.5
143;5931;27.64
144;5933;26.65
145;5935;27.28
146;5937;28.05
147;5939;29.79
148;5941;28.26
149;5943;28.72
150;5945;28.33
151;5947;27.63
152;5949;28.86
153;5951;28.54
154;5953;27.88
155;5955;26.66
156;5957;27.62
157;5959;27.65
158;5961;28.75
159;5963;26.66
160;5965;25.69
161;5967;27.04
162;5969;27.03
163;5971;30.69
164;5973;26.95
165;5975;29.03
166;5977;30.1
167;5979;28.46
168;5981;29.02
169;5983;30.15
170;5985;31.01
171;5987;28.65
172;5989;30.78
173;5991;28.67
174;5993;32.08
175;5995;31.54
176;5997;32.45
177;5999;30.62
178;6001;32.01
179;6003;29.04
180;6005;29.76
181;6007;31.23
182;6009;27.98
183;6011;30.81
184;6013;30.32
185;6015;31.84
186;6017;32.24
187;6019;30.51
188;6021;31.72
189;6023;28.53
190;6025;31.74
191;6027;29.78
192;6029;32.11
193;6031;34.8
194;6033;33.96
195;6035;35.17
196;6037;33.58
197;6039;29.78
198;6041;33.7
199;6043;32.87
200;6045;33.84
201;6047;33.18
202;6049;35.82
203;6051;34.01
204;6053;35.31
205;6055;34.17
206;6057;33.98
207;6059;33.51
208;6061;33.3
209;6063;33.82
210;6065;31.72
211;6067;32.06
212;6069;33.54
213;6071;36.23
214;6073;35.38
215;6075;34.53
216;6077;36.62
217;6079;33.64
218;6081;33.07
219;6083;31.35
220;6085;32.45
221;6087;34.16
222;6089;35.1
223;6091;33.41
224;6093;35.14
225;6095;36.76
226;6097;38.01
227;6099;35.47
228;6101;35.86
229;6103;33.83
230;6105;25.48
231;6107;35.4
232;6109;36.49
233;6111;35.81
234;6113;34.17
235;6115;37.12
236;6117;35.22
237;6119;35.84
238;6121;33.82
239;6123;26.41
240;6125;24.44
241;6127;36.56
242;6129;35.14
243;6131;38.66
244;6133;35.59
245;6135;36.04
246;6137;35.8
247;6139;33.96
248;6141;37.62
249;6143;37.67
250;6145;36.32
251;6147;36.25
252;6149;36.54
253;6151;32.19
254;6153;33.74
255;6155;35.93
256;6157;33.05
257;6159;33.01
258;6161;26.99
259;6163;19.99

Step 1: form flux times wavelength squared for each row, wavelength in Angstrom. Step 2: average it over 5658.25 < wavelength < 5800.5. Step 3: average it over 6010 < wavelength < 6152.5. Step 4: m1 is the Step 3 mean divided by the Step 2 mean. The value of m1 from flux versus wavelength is 1.24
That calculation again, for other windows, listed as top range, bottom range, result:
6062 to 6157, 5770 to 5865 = 1.18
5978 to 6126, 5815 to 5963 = 1.28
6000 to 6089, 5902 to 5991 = 1.23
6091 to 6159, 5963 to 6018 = 1.22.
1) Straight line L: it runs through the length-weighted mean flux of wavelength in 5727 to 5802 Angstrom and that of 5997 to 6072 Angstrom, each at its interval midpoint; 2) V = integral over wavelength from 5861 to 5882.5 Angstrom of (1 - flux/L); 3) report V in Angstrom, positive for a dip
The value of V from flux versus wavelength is 3.2 Angstrom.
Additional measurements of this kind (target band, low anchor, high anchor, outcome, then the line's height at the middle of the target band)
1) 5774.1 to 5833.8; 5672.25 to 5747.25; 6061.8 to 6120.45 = -3.6 Angstrom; 30.9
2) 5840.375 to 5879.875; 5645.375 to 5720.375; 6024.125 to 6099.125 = 2.5 Angstrom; 31.1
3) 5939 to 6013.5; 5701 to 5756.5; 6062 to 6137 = 9.0 Angstrom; 33.1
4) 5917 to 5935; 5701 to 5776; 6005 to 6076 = 3.0 Angstrom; 32.1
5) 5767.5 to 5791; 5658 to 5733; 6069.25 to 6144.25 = -1.5 Angstrom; 30.3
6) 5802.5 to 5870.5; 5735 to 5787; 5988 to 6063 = 1.1 Angstrom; 32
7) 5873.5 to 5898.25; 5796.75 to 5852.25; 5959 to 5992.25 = 8.8 Angstrom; 31.1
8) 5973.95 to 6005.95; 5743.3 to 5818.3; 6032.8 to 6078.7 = 3.3 Angstrom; 33.6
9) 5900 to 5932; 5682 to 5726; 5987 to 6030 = 5.4 Angstrom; 30.4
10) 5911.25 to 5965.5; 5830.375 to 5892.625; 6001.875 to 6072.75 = 4.6 Angstrom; 30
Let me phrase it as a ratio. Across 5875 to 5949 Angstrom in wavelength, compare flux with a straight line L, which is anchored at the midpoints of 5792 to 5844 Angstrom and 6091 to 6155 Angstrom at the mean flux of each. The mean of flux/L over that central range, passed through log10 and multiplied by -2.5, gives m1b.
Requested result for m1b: 0.37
